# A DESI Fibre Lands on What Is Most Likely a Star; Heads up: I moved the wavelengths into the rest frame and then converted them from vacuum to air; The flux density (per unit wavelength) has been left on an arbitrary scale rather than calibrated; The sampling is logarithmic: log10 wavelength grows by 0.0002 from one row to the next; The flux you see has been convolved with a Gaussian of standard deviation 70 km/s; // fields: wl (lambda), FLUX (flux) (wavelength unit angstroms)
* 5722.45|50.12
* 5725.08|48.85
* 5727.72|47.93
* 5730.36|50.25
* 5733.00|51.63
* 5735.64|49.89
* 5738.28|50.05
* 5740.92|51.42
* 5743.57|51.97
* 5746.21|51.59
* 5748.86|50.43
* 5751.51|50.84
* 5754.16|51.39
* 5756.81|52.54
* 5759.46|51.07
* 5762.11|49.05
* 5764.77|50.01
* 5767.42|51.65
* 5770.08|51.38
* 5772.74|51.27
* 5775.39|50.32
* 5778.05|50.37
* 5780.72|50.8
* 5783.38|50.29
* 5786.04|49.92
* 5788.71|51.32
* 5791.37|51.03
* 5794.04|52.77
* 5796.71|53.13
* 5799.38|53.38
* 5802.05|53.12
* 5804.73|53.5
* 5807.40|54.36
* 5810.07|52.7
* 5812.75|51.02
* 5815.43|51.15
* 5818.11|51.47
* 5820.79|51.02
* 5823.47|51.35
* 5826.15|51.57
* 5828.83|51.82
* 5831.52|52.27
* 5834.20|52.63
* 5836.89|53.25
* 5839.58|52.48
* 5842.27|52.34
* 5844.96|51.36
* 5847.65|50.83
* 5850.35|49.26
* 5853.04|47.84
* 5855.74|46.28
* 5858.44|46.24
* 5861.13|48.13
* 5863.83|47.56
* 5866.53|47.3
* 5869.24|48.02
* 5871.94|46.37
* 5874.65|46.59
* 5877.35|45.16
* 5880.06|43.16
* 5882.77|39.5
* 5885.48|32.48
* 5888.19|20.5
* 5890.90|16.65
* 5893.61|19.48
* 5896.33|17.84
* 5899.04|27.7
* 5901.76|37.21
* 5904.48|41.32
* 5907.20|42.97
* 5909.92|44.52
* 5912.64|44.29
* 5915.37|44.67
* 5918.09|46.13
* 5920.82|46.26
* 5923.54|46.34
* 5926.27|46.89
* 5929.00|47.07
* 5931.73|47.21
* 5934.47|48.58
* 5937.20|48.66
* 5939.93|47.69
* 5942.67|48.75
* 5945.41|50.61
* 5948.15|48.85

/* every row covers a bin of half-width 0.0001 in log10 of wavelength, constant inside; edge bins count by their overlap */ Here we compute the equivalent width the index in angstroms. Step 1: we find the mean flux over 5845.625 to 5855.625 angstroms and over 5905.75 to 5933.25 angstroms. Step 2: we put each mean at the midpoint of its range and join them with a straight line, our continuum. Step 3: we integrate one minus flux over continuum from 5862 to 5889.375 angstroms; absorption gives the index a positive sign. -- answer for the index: 3.4 angstroms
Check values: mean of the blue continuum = 49.1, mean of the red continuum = 45.6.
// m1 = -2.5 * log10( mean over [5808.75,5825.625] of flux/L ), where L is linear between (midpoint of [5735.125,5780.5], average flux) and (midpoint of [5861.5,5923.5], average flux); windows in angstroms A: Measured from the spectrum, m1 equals -0.13 mag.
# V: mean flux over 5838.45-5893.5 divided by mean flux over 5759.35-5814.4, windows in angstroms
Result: 0.84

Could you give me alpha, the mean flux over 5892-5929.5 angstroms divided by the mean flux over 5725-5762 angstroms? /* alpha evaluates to 0.77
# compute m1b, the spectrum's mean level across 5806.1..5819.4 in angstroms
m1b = 52.1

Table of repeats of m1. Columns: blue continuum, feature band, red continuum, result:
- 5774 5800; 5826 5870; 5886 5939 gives -0.109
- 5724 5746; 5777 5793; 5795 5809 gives 0.042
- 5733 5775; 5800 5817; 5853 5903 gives -0.165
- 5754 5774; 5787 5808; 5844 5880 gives -0.061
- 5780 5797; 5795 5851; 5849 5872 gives -0.057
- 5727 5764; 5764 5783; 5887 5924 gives -0.062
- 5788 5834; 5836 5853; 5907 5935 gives -0.020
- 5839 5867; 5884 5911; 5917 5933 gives 0.500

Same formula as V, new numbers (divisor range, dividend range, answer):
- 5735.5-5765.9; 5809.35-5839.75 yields 1.02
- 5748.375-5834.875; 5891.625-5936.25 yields 0.78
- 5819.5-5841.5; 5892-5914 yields 0.66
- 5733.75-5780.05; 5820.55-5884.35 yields 0.96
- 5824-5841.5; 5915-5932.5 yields 0.89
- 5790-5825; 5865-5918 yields 0.71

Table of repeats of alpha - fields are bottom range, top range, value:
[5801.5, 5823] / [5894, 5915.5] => 0.70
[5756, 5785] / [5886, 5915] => 0.63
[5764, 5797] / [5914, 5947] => 0.93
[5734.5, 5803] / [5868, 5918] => 0.72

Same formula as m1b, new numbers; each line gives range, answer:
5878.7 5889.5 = 34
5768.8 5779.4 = 50.8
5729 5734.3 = 50.9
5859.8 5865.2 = 47.8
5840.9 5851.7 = 51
